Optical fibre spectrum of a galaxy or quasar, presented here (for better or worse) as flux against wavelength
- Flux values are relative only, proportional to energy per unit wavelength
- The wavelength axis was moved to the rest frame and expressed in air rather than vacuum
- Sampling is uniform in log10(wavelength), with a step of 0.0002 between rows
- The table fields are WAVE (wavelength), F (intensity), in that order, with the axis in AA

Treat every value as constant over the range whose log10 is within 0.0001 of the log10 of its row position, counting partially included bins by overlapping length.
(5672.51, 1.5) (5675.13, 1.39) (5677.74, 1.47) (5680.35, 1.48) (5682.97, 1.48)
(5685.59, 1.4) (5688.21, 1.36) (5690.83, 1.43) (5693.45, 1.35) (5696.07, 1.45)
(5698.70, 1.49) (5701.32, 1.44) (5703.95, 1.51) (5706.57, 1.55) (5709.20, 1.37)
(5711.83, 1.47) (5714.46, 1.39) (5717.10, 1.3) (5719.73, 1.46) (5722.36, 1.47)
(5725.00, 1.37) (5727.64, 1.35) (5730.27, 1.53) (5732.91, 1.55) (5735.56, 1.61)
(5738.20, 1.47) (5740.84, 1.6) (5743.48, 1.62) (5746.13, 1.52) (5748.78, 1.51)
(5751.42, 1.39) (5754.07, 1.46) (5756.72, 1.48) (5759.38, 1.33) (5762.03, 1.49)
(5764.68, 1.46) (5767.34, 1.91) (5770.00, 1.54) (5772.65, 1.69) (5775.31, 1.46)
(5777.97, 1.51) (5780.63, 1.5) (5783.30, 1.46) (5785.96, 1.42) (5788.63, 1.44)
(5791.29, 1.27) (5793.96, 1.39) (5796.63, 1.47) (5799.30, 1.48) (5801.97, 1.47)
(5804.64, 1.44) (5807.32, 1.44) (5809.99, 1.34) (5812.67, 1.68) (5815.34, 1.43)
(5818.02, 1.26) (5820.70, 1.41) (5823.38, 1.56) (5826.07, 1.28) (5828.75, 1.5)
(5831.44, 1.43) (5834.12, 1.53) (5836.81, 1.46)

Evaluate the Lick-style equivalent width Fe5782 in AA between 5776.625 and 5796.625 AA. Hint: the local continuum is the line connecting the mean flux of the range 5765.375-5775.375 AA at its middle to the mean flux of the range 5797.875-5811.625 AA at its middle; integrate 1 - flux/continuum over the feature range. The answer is 1.6 AA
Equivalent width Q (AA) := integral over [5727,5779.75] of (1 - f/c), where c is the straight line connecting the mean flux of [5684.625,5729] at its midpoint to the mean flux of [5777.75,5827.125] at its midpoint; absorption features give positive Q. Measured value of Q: -3.65 AA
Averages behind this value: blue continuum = 1.42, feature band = 1.53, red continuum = 1.43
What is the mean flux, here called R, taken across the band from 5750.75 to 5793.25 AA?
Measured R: 1.49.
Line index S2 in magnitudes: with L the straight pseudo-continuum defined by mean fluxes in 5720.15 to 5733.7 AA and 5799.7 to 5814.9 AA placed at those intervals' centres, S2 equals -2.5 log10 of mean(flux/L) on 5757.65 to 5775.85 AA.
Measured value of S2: -0.07 mag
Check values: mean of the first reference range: 1.45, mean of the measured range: 1.56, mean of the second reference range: 1.47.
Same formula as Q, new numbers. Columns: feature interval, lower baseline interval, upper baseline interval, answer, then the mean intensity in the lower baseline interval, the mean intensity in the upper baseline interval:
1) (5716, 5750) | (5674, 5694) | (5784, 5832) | -1.6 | 1.42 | 1.43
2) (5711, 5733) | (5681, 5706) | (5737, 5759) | 0.7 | 1.44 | 1.5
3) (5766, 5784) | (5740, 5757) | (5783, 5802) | -1.6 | 1.51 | 1.42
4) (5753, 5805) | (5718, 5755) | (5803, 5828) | -0.9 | 1.49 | 1.43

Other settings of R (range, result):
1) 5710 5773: 1.49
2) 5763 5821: 1.48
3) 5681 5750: 1.46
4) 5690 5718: 1.43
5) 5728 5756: 1.52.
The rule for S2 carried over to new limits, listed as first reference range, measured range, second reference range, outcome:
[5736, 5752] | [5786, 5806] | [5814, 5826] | 0.014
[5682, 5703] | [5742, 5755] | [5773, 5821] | -0.050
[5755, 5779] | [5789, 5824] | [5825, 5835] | 0.032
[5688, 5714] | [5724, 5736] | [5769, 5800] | -0.017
